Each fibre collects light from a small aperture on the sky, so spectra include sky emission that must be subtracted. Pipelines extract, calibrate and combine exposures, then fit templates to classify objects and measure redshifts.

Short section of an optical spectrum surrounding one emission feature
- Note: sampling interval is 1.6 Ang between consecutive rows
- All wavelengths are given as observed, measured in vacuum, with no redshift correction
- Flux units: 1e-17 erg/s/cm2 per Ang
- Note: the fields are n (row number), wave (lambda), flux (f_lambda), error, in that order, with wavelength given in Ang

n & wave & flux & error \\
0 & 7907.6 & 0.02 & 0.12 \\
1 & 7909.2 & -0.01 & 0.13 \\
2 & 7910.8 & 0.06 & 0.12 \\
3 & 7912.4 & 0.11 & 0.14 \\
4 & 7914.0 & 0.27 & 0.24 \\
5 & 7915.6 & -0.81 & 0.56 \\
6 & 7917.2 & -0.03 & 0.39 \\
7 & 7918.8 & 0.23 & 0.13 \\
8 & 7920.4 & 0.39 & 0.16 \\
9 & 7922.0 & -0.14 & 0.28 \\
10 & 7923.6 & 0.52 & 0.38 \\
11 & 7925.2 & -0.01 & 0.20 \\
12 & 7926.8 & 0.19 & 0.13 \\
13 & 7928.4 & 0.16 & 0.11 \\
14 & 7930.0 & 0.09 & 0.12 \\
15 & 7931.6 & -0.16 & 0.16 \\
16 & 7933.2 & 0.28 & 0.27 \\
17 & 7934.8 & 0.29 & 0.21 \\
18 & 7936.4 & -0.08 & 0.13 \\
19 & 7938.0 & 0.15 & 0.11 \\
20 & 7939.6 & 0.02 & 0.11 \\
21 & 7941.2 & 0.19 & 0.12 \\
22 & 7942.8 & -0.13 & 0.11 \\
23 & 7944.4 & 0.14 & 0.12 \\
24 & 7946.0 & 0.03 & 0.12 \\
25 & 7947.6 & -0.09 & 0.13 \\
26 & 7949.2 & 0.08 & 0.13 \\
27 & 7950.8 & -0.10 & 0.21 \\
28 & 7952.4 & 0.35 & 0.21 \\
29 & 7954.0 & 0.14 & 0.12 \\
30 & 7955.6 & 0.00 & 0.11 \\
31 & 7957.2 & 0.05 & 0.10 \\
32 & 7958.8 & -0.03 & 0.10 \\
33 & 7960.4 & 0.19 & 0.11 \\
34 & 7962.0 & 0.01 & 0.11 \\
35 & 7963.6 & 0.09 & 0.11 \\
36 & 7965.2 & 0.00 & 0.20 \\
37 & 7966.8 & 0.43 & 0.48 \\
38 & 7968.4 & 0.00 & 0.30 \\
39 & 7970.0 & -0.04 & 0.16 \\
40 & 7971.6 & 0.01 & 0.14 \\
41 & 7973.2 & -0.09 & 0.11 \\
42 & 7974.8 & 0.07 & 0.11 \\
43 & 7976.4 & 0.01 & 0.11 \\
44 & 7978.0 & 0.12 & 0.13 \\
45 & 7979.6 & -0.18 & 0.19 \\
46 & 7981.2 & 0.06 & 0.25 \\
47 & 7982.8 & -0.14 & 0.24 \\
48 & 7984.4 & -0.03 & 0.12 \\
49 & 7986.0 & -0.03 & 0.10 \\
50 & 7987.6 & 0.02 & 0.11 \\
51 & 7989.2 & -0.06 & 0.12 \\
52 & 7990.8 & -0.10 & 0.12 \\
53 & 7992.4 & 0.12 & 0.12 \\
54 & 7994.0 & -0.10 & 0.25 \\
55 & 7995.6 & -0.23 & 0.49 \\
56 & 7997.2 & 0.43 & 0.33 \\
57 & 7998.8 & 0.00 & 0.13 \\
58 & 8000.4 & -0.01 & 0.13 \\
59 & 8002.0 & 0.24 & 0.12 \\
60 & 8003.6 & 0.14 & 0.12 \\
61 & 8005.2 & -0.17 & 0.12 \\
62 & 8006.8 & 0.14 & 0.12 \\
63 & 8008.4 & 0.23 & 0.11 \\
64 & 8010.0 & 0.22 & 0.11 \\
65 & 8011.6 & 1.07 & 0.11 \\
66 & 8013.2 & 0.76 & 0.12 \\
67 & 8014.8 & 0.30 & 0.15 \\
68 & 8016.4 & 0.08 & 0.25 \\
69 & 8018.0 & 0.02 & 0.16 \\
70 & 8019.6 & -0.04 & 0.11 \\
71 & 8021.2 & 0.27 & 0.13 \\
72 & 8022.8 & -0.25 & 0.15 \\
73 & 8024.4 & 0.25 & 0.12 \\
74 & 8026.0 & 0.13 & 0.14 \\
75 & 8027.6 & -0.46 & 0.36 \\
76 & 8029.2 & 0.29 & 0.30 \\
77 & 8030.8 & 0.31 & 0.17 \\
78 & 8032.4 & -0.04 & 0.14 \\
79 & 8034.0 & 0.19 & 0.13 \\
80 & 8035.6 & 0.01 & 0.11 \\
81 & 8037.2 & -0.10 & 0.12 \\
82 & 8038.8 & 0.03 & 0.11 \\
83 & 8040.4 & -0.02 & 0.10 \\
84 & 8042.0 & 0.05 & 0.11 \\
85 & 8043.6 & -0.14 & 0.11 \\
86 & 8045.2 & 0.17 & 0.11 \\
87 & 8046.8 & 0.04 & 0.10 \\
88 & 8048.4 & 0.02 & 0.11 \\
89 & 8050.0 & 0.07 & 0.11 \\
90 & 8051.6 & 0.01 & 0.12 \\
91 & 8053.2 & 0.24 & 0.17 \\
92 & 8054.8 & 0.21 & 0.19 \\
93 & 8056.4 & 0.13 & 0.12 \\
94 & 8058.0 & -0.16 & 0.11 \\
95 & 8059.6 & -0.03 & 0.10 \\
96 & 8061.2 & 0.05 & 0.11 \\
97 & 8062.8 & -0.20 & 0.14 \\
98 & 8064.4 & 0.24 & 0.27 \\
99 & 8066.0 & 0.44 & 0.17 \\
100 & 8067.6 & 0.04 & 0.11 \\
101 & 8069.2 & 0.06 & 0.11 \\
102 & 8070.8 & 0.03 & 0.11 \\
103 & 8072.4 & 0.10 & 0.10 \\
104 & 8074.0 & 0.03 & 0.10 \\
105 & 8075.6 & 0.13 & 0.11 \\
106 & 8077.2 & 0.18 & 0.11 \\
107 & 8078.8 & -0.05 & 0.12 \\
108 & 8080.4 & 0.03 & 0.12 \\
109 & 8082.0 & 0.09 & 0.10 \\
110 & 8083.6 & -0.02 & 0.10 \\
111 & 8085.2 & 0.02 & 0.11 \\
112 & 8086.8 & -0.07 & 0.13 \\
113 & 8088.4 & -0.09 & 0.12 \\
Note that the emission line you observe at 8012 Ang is H-gamma 4340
